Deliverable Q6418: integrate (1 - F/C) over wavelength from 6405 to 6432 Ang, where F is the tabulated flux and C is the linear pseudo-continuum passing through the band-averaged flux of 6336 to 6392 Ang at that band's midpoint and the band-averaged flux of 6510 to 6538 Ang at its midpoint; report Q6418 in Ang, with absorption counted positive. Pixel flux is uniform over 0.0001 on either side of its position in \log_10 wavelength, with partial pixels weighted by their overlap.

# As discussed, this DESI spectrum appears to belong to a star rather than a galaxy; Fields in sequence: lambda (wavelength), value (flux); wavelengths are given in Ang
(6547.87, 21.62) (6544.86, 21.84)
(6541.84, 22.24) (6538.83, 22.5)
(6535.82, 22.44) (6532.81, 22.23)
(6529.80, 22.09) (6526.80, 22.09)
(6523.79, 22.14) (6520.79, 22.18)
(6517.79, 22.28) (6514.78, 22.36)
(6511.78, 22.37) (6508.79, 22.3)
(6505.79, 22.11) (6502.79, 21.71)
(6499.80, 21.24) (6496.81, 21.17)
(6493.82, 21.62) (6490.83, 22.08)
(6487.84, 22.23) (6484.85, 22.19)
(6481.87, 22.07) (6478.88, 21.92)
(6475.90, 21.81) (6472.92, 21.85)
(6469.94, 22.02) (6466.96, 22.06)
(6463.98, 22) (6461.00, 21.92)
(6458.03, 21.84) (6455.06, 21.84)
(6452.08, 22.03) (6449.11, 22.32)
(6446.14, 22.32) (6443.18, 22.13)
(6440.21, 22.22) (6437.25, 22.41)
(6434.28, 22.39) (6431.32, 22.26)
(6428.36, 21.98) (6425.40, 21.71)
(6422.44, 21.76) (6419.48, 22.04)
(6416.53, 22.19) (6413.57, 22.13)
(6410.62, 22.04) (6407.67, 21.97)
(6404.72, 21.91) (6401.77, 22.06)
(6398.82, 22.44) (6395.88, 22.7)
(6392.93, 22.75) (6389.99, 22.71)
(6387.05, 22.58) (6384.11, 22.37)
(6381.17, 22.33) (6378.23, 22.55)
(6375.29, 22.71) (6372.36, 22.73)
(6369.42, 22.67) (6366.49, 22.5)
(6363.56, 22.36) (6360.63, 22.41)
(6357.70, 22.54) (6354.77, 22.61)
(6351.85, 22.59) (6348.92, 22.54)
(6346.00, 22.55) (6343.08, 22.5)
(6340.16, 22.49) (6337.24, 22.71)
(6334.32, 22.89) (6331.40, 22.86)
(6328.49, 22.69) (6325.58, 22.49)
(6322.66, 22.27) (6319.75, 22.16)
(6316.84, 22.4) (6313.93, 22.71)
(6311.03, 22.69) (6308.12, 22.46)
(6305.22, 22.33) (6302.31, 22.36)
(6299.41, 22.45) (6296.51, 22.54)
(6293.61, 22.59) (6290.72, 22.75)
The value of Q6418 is 0.5 Ang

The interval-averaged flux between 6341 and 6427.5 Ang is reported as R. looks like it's 22.4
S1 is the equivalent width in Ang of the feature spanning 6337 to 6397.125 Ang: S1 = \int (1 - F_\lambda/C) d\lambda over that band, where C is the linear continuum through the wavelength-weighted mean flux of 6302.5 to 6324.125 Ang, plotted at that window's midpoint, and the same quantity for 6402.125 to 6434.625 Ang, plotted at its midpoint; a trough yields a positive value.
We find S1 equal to -0.9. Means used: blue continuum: 22.4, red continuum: 22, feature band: 22.6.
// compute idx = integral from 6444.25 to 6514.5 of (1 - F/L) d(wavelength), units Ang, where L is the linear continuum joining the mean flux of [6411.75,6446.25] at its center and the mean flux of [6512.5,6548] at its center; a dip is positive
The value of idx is 0.6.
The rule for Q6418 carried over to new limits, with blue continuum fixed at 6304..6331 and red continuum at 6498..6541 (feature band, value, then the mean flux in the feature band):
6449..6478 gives 0.4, 21.9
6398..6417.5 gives 0.2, 22.1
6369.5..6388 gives -0.1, 22.5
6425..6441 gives 0.1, 22.2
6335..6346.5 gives -0.1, 22.6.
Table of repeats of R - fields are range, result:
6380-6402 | 22.5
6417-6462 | 22.1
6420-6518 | 22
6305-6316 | 22.6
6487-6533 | 22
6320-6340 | 22.6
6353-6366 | 22.5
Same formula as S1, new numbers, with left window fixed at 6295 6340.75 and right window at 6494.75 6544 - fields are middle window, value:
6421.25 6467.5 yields 0.36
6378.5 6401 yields -0.17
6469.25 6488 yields 0.15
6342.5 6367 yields -0.07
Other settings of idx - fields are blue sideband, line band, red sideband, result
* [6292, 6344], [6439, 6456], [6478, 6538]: 0.04 Ang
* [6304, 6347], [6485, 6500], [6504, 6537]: 0.35 Ang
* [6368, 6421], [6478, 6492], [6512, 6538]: 0.11 Ang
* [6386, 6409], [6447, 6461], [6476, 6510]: 0.04 Ang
